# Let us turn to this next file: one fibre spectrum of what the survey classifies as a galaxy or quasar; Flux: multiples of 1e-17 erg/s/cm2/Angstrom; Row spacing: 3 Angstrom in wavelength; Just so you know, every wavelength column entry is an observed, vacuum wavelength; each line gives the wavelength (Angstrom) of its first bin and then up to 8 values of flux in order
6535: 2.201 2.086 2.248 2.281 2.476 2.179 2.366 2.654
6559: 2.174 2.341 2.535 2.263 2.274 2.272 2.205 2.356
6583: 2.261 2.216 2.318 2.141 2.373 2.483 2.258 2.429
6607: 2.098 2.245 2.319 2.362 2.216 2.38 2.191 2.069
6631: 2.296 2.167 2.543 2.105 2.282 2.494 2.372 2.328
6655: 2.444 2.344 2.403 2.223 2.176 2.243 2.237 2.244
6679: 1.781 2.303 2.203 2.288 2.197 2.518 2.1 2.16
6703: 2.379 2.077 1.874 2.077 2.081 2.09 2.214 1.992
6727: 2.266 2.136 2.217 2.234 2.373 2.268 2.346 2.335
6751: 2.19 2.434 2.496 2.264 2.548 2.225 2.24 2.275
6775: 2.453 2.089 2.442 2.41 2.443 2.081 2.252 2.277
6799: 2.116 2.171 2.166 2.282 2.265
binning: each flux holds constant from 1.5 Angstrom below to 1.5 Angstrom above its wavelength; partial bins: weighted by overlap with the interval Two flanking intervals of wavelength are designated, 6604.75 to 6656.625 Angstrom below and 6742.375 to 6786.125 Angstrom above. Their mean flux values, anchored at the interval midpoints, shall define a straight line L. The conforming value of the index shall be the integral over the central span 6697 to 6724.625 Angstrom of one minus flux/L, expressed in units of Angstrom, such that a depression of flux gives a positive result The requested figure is 2.5 Angstrom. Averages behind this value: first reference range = 2.29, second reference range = 2.34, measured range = 2.11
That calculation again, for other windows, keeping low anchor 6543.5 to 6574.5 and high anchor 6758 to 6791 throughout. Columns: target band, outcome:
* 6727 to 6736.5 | 0.51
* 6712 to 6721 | 0.87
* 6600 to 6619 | 0.52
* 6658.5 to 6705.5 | 2.11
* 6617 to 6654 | 0.80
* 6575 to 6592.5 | 0.68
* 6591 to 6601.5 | 0.08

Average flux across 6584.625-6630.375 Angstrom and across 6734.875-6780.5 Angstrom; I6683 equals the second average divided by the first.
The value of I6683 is 1.02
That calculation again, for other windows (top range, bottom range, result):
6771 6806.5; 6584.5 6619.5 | 0.99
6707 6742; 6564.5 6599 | 0.93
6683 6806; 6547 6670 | 0.97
